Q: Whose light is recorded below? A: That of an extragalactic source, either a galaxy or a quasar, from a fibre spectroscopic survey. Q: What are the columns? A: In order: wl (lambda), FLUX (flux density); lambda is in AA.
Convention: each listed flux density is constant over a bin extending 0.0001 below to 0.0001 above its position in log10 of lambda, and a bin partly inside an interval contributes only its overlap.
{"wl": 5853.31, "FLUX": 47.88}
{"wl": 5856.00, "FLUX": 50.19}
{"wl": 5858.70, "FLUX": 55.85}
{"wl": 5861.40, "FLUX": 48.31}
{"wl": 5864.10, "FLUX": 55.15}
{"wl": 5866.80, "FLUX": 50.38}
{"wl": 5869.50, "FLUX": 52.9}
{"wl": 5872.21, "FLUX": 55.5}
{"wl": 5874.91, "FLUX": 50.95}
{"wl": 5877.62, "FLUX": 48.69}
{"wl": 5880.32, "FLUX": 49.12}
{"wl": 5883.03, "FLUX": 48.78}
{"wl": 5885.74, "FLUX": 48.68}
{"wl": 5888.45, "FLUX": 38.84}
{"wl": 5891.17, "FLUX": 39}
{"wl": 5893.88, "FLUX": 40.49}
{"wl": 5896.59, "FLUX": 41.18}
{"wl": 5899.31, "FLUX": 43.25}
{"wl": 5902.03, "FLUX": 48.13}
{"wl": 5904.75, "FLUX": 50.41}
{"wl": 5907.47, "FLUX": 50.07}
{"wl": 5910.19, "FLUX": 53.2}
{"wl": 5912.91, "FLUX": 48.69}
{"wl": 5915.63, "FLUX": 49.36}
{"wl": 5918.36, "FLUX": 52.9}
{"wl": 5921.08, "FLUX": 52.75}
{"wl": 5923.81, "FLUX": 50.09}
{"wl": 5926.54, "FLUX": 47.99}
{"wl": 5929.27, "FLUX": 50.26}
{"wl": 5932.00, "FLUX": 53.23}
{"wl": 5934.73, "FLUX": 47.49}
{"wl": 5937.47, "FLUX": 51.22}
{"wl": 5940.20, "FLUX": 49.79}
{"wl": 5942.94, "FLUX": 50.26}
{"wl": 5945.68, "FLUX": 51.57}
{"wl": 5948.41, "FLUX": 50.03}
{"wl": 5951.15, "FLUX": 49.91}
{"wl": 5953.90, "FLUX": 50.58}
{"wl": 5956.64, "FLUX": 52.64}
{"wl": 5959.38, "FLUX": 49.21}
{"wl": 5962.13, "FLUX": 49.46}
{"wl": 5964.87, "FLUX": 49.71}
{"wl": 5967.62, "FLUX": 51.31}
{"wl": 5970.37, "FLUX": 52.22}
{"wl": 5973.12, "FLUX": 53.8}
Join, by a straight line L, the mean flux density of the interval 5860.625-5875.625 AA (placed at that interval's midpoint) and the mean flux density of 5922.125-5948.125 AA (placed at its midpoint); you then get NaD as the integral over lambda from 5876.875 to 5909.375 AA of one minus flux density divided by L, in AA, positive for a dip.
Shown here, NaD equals 3.76 AA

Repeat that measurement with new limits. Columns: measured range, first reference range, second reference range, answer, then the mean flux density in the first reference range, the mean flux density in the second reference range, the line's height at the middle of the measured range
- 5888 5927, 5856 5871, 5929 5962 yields 3.1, 52.3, 50.5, 51.3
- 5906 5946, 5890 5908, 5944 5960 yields -2.5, 44.5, 50.7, 47.7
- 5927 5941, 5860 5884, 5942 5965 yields 0.1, 51.1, 50.4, 50.6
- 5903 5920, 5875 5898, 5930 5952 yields -1.2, 44.7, 50.5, 47.3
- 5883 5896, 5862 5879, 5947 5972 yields 2.3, 52.1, 50.6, 51.8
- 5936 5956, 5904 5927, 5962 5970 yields 0.0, 50.7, 50.5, 50.6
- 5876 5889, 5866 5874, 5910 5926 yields 1.3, 53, 50.9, 52.4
